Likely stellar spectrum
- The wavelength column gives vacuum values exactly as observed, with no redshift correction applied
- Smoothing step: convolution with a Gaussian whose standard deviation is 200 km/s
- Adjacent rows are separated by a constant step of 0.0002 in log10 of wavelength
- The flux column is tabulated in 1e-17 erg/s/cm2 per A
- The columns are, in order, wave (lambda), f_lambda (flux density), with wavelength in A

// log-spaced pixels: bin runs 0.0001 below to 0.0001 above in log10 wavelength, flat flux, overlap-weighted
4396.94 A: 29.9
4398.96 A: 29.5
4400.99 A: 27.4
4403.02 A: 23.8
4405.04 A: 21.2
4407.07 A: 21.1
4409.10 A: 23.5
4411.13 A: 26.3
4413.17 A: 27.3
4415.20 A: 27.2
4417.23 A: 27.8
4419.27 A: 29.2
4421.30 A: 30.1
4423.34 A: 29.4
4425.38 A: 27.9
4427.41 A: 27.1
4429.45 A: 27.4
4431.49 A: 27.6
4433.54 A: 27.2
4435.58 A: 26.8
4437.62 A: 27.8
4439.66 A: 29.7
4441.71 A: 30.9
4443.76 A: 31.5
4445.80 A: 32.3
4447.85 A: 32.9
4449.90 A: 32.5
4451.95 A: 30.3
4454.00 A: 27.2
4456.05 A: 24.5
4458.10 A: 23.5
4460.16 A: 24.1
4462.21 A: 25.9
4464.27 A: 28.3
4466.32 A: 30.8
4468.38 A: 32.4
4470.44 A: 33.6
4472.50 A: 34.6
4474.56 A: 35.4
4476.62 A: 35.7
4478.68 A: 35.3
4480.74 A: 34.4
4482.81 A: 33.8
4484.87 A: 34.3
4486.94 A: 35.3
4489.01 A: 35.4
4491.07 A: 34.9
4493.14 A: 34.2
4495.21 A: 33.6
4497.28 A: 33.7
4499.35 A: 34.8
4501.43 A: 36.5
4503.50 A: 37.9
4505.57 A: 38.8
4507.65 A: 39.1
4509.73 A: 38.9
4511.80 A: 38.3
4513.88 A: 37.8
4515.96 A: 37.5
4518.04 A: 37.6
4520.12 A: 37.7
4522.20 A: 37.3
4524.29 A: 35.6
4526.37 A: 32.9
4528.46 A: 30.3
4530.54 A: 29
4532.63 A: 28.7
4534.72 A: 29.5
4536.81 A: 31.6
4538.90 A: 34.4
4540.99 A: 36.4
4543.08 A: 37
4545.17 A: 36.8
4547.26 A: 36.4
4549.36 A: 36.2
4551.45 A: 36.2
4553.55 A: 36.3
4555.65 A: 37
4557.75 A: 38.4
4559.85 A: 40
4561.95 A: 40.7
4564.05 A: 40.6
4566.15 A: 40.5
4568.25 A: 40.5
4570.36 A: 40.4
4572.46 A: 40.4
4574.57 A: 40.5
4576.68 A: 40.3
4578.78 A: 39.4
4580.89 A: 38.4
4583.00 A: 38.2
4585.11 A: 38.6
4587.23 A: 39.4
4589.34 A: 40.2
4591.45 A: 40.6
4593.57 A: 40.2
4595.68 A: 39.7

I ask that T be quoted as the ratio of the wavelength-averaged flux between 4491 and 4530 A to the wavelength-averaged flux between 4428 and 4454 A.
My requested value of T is 1.2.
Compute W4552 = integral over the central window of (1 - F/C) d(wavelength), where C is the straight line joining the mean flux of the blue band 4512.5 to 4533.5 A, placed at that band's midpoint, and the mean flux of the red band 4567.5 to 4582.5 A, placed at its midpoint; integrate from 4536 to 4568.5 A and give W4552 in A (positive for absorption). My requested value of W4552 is 0.2 A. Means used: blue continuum 34.5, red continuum 39.9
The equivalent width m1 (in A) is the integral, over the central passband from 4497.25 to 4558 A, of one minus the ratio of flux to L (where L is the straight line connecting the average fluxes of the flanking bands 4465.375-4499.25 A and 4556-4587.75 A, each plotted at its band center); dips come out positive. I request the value 2.20 A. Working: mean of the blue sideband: 34.2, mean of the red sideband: 39.7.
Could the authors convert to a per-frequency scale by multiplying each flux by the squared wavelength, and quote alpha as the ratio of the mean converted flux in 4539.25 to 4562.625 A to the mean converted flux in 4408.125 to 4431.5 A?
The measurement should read 1.43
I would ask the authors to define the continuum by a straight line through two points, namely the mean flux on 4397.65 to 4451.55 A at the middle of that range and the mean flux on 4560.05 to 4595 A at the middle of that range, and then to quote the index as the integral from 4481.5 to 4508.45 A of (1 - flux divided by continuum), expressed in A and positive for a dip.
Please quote -1.64 A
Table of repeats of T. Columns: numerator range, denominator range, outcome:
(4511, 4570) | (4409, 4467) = 1.28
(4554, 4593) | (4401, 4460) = 1.44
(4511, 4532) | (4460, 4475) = 1.14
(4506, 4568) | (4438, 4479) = 1.19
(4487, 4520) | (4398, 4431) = 1.37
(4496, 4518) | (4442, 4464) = 1.31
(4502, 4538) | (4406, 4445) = 1.27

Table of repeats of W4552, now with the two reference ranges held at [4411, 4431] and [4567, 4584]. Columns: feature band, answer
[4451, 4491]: 0.6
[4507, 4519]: -1.1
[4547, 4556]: 0.4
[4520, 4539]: 2.0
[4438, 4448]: -0.5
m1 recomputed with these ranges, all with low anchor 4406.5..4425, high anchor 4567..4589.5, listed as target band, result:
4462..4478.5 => -0.7 A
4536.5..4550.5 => 0.5 A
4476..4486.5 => -0.8 A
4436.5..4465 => 1.0 A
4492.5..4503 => -0.4 A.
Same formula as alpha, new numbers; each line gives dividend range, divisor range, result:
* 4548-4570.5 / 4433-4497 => 1.29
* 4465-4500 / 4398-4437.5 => 1.32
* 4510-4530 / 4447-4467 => 1.33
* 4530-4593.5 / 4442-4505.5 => 1.20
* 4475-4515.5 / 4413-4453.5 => 1.27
